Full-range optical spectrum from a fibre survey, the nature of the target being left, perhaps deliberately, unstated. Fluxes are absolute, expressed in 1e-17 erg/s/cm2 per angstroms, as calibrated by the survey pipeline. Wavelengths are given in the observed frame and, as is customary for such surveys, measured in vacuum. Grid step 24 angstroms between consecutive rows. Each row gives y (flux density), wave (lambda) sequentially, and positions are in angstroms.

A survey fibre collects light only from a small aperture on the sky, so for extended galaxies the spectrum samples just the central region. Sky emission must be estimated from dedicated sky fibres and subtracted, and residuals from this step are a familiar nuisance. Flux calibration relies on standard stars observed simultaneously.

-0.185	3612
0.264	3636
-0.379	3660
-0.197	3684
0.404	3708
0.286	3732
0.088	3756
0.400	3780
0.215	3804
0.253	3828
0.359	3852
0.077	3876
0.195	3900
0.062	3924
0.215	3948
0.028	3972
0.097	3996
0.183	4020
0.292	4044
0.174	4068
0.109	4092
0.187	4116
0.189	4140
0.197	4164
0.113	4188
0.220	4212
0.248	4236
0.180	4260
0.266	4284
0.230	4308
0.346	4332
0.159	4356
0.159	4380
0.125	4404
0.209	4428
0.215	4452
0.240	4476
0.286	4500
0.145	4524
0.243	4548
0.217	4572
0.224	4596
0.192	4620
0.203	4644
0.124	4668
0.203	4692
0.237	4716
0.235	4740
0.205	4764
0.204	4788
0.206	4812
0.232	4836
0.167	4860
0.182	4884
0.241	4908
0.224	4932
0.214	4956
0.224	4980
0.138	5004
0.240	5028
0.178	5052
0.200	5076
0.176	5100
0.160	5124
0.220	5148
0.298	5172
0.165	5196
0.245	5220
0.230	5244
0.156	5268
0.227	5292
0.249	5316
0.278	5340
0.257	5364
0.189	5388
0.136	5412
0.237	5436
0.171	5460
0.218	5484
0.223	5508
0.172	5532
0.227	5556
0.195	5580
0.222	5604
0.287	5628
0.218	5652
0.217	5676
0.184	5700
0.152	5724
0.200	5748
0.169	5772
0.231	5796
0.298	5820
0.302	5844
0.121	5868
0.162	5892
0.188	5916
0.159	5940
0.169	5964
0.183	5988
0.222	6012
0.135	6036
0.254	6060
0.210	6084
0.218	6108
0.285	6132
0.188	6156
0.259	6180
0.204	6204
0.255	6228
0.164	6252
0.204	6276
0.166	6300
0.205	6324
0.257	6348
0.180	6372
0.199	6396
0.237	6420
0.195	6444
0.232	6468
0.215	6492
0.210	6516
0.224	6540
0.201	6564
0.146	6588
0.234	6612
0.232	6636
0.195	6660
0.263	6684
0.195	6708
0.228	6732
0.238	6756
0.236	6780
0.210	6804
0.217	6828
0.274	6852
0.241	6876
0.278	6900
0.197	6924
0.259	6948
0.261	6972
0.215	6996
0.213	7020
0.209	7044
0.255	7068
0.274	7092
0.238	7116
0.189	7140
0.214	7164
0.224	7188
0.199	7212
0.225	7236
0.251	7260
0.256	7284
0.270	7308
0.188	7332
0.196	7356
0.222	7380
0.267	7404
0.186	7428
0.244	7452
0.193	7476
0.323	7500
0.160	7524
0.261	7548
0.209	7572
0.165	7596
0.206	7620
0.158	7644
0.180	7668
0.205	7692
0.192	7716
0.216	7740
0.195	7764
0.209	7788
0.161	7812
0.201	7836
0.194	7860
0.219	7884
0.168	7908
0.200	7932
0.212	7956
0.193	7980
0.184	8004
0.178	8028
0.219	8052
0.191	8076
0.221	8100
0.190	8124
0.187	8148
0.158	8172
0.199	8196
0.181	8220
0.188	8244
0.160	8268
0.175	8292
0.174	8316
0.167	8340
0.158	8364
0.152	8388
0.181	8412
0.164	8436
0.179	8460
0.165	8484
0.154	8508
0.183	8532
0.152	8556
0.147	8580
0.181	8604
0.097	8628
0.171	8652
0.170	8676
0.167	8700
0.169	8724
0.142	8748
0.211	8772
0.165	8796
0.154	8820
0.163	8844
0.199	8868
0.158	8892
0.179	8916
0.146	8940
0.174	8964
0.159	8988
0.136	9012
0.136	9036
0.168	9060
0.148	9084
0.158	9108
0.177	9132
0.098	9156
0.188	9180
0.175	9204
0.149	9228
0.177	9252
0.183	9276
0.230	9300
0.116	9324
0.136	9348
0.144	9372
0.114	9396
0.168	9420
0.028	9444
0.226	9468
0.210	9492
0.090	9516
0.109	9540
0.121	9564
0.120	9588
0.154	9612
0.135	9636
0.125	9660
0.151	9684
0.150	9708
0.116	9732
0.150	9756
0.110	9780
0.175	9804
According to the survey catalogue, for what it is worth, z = 0.61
